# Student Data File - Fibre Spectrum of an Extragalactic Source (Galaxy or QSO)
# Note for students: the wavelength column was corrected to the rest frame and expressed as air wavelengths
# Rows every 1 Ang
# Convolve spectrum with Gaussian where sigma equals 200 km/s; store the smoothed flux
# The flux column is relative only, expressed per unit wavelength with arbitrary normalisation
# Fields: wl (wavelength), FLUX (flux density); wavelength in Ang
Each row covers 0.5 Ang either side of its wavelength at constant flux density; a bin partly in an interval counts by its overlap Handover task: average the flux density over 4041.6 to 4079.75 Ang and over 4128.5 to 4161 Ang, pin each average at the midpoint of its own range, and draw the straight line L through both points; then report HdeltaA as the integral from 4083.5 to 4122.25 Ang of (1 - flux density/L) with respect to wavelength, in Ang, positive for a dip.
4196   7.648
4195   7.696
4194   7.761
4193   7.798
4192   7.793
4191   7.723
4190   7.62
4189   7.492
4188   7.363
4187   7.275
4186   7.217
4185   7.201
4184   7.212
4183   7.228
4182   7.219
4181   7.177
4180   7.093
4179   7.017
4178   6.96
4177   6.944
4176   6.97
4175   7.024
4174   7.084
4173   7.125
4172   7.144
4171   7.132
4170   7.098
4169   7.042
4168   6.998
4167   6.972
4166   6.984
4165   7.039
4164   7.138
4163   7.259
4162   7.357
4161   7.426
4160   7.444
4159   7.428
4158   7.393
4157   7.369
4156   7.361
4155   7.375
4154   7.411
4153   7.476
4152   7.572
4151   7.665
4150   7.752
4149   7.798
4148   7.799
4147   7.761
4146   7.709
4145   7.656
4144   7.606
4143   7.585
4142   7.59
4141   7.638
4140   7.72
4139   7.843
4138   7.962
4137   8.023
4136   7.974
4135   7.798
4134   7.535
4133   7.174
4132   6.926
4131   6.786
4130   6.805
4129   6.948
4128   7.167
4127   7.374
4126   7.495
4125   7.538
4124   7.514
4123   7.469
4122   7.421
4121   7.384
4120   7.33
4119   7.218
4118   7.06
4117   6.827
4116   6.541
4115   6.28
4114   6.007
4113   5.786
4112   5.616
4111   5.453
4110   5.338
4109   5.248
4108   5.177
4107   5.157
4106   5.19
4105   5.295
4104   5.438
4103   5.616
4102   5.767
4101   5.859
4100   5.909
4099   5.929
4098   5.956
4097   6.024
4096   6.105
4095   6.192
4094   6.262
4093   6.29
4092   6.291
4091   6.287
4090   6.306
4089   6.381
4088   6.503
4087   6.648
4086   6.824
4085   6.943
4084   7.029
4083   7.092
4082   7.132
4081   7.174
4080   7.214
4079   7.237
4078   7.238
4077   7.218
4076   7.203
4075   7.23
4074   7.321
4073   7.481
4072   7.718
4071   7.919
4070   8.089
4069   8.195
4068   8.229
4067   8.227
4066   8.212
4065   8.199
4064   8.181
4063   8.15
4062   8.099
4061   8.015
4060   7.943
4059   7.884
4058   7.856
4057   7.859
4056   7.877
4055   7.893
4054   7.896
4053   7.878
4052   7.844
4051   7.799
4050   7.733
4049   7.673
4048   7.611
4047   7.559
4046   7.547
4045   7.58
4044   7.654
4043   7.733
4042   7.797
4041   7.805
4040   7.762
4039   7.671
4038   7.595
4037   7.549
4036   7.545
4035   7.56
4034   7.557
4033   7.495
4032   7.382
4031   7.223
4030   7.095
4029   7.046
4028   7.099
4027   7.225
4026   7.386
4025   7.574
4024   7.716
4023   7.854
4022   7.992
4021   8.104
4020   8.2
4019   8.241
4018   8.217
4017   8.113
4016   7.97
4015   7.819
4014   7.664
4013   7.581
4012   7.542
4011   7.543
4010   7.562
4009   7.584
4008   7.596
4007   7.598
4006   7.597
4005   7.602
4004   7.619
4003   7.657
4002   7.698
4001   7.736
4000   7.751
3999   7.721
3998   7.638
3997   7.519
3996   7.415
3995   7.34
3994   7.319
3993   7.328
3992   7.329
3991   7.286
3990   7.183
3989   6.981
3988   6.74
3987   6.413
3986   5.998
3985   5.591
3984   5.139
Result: 7.5 Ang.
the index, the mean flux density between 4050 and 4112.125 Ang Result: 6.93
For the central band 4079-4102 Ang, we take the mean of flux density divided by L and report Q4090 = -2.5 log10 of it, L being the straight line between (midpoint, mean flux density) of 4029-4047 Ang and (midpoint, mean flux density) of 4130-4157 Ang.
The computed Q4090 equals 0.17 mag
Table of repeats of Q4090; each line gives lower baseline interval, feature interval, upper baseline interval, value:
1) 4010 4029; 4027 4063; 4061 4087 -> 0.000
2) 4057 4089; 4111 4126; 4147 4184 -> 0.088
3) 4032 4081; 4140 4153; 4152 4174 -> -0.051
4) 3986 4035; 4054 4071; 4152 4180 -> -0.089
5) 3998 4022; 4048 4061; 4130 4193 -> -0.026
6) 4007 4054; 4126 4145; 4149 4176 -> -0.018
